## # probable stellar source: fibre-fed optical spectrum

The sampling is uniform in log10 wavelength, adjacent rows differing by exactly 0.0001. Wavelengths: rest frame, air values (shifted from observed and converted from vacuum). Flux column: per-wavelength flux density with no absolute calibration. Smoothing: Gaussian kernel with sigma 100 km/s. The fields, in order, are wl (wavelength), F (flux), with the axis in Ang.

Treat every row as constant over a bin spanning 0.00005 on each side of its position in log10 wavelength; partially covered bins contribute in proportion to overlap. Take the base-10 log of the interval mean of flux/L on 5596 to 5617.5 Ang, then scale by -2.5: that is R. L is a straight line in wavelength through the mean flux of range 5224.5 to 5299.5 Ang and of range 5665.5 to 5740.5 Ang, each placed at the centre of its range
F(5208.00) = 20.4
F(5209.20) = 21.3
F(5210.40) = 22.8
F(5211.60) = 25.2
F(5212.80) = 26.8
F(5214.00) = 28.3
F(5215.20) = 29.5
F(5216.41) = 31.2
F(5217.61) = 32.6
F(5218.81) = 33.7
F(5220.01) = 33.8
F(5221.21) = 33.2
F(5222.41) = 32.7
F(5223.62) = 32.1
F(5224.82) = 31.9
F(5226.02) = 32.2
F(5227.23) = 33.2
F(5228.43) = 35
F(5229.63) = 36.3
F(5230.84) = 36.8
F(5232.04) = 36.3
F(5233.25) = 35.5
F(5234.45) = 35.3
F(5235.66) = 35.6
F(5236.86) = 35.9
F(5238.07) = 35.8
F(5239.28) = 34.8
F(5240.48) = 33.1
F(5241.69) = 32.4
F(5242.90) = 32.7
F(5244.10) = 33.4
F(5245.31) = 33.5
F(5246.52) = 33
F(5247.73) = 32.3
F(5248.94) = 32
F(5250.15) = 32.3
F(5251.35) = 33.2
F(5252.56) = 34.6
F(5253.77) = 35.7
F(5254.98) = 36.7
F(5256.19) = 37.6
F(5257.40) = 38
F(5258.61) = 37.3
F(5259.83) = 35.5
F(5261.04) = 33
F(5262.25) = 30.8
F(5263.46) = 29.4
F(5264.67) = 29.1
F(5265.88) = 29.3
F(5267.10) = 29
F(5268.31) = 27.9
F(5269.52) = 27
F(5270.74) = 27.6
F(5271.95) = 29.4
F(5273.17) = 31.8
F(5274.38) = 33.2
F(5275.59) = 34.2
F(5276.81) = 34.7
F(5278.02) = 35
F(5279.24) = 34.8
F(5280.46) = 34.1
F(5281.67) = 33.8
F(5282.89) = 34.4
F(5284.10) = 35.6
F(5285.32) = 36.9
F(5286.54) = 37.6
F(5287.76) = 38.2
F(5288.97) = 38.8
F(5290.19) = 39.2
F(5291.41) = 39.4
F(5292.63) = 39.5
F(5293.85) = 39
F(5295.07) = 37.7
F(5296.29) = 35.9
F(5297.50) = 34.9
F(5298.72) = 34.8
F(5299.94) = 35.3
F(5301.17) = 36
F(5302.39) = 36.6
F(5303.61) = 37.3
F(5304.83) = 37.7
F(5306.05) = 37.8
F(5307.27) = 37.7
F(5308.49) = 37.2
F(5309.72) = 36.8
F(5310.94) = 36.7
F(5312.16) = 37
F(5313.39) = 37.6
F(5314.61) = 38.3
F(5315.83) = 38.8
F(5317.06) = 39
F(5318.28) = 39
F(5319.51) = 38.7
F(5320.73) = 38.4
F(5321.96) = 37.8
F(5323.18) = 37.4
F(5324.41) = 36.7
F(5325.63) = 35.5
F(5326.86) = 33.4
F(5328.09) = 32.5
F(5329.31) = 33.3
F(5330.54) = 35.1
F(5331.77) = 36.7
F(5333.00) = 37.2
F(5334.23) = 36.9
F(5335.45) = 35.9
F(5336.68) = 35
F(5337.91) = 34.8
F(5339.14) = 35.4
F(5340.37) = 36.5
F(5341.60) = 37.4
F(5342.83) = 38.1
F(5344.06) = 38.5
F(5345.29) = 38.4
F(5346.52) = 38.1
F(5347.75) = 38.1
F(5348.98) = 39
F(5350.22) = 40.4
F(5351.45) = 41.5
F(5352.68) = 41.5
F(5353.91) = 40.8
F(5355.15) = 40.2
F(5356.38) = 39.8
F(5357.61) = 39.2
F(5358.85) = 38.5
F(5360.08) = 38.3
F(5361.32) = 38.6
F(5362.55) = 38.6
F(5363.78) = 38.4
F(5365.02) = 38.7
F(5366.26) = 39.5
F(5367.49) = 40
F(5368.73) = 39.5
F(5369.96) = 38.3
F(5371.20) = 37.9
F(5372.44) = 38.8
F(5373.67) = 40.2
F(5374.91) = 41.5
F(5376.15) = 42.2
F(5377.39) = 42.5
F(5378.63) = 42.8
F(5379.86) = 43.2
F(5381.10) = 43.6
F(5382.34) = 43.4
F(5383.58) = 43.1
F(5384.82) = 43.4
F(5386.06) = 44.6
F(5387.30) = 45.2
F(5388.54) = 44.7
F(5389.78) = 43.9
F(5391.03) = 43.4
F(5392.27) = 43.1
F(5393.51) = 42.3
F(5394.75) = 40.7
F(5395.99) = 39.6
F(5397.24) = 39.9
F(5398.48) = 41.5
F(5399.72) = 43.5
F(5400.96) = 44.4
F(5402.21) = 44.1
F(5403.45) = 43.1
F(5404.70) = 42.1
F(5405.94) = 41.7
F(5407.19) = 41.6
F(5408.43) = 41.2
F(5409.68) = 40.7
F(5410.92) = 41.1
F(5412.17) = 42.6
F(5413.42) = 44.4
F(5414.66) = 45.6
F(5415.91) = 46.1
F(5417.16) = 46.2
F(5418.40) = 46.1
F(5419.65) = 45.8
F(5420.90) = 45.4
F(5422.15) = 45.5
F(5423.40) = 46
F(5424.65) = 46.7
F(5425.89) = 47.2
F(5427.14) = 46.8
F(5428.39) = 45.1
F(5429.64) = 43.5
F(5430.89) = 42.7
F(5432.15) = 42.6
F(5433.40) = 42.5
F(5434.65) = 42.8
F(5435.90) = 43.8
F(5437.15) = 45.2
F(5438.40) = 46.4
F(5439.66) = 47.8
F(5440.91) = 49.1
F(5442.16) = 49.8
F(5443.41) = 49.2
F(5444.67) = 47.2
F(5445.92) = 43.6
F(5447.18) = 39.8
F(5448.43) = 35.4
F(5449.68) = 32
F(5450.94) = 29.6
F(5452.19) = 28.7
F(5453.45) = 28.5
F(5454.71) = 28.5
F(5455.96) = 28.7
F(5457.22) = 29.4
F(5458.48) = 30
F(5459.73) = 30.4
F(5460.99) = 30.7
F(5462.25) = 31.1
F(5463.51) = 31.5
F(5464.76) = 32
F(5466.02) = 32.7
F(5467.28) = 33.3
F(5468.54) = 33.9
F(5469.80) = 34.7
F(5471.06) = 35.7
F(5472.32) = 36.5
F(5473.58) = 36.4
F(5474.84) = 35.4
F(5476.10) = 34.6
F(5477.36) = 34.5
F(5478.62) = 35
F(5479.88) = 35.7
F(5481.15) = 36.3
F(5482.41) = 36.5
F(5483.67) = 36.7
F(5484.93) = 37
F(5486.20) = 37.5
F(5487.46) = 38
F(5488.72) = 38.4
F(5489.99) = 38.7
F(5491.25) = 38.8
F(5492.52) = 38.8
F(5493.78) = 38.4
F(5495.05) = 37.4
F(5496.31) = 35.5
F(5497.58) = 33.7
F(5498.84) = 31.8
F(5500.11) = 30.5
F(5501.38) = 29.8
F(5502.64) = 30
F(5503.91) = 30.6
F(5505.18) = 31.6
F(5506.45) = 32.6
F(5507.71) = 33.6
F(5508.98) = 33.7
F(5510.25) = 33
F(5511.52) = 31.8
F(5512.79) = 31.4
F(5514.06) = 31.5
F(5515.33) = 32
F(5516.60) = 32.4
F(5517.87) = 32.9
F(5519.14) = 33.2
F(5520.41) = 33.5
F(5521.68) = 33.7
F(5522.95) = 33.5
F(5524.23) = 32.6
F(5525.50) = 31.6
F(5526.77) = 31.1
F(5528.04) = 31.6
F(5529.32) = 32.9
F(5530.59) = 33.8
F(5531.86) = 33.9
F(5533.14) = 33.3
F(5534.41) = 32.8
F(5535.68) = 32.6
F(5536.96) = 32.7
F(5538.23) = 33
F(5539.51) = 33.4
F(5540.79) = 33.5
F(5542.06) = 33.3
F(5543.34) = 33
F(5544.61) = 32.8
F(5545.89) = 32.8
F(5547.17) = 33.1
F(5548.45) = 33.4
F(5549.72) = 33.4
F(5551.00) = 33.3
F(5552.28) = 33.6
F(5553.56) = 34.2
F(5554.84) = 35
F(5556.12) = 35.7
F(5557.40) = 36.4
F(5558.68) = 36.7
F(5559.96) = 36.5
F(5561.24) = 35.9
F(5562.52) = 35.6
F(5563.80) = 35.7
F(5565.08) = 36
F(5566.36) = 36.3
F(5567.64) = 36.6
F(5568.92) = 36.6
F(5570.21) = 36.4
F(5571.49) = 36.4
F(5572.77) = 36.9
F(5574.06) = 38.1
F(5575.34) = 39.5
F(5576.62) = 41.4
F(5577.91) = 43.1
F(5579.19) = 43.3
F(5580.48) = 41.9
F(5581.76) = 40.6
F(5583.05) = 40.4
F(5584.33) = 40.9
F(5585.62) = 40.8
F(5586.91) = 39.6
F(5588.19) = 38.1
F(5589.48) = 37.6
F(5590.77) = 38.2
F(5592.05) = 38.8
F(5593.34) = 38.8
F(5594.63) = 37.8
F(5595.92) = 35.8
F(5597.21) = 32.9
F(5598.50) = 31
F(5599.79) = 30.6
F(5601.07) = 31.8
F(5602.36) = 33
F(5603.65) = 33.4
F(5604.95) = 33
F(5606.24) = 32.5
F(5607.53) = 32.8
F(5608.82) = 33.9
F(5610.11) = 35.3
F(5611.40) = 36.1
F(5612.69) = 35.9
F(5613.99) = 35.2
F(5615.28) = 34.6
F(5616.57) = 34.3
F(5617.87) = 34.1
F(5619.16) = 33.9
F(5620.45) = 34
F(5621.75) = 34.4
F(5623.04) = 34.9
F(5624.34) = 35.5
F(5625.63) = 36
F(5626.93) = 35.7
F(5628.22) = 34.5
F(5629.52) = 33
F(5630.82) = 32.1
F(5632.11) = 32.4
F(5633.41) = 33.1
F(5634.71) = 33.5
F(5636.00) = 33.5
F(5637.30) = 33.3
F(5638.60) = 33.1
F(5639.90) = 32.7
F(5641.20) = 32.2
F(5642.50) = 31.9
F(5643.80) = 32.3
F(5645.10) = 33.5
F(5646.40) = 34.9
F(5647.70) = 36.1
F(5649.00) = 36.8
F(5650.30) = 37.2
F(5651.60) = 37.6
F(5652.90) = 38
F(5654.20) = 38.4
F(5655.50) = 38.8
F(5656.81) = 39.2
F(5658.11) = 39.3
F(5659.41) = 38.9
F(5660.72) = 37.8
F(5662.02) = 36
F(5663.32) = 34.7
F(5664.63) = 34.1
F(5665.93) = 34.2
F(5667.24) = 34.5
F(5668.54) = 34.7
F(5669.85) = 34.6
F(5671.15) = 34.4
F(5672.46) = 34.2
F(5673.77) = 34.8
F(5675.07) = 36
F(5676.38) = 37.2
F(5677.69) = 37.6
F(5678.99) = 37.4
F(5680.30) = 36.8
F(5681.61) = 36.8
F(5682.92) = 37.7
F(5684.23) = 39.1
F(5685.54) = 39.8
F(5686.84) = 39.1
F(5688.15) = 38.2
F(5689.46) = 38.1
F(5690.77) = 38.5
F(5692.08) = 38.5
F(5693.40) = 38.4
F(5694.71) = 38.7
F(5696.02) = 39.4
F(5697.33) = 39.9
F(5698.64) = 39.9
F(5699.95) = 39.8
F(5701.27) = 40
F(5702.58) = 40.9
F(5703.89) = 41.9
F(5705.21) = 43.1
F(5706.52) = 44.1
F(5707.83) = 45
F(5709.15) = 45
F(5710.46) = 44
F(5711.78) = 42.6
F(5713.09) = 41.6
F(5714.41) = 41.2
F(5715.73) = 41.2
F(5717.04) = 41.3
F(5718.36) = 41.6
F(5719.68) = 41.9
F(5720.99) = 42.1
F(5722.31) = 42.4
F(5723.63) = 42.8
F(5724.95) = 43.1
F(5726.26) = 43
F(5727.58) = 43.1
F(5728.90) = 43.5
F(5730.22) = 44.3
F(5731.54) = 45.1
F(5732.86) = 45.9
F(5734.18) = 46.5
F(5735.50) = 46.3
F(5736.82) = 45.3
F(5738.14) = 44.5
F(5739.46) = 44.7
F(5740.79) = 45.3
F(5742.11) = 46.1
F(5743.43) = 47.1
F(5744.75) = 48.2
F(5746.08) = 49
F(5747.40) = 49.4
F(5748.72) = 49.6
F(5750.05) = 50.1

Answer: 0.17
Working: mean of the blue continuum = 34.3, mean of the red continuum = 40.5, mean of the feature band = 33.6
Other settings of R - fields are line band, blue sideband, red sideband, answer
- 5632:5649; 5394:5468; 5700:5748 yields 0.27 mag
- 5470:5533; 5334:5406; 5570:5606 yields 0.13 mag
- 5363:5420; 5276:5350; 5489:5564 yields -0.19 mag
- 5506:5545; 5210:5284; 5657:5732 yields 0.13 mag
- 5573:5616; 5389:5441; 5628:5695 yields 0.04 mag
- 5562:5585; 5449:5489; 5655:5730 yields -0.07 mag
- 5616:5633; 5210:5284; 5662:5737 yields 0.14 mag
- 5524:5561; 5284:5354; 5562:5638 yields 0.08 mag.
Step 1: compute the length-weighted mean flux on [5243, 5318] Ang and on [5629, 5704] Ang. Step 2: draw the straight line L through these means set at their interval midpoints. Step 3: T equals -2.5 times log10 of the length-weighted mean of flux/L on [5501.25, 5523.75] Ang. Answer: 0.11 mag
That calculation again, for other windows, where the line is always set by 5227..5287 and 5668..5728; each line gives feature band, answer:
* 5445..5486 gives 0.09 mag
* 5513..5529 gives 0.15 mag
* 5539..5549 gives 0.14 mag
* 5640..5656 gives 0.10 mag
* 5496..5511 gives 0.16 mag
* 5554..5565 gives 0.06 mag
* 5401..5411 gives -0.18 mag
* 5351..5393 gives -0.17 mag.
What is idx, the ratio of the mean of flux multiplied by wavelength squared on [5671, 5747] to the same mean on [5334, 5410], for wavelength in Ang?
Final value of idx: 1.16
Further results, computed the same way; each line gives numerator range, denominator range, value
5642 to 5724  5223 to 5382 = 1.22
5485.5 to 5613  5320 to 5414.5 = 0.94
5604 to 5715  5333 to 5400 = 1.02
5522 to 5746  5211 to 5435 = 1.11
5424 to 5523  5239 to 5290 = 1.17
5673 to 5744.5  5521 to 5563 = 1.31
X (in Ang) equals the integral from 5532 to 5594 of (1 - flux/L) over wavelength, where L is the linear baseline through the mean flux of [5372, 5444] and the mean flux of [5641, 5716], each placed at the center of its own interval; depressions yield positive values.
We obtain 6.3 Ang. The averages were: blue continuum 43.8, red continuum 38.1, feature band 36.4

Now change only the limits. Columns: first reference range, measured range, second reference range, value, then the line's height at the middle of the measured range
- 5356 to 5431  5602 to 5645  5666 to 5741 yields 7.59 Ang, 41.1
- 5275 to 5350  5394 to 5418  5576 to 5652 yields -4.15 Ang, 36.4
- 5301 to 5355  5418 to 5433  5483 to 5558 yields -4.09 Ang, 35.5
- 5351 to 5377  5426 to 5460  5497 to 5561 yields -3.06 Ang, 36.5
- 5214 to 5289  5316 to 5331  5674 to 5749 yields -0.71 Ang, 34.8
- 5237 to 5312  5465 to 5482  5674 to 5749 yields 1.37 Ang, 38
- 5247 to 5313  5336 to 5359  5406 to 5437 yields 0.48 Ang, 39.3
